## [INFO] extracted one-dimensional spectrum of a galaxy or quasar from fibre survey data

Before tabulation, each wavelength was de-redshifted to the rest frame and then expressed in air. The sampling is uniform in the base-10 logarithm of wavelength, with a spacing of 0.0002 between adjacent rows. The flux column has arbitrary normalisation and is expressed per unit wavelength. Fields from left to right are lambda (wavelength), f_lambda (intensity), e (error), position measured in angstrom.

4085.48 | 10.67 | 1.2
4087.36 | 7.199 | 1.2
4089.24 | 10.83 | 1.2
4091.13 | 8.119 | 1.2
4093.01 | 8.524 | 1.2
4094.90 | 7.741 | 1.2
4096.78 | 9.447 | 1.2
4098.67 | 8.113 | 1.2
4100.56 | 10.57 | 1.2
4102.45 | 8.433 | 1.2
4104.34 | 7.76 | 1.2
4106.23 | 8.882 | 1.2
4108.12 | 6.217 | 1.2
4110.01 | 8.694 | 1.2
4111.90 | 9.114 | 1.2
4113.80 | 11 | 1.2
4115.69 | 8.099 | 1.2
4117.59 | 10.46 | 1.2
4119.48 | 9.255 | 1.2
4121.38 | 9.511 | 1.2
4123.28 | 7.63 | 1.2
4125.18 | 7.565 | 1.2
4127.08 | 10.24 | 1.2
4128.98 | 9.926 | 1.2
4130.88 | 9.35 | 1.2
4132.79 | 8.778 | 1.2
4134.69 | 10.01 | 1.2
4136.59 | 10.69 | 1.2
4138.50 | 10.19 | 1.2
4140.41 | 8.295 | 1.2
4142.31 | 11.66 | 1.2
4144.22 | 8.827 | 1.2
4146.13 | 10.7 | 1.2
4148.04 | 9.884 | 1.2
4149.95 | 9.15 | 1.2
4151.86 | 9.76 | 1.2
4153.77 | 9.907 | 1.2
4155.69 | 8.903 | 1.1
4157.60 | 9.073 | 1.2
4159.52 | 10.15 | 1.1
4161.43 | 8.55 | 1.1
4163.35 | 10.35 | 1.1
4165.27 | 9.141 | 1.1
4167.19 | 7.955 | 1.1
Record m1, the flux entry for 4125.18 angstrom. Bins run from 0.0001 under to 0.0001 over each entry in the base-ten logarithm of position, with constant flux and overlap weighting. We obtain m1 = 7.565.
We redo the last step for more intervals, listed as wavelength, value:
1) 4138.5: 10.19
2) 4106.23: 8.882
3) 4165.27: 9.141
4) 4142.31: 11.66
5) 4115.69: 8.099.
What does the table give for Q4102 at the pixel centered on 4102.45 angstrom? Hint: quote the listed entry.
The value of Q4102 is 8.433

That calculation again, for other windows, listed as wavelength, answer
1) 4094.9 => 7.741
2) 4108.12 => 6.217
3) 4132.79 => 8.778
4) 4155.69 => 8.903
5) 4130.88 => 9.35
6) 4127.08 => 10.24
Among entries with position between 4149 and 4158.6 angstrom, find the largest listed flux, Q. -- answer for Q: 9.907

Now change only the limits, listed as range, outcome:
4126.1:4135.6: 10.24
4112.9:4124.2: 11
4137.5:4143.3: 11.66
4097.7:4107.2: 10.57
